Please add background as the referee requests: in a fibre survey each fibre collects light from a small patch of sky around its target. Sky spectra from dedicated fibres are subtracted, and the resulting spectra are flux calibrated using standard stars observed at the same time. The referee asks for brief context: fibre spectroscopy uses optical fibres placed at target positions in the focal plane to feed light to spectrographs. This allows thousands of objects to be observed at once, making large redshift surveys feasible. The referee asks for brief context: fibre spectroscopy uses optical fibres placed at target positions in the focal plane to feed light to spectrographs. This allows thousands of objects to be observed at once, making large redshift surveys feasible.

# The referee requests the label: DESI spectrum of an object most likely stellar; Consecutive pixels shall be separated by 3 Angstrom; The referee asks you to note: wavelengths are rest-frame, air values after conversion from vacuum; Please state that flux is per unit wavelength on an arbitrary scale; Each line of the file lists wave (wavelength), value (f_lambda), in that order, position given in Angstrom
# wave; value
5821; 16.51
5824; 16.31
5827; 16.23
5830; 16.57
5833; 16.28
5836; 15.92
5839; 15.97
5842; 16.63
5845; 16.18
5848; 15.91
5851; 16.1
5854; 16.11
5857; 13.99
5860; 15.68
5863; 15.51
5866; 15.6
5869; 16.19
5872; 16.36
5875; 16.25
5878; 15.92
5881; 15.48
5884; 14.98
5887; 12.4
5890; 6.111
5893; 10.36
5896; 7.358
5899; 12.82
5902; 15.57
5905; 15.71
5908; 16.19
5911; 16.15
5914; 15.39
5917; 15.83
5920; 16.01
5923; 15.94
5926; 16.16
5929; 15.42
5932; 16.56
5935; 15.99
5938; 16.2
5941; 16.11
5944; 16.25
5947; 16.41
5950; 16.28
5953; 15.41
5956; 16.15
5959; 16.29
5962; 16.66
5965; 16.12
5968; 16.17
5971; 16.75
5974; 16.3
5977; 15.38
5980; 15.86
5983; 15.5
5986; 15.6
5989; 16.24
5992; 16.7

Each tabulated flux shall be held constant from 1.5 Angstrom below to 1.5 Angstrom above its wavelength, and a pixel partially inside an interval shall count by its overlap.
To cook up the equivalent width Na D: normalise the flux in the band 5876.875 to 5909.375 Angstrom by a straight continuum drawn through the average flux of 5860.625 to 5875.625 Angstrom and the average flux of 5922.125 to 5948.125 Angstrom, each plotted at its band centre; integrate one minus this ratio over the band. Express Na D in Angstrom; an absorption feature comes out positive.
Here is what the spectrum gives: 6.2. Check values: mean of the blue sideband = 15.9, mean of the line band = 12.9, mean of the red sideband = 16.1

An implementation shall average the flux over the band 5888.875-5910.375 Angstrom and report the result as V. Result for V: 12.3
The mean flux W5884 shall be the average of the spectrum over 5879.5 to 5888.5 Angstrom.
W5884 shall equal 14.3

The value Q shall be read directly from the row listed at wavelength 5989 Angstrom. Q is 16.24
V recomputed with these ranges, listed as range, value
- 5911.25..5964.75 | 16.1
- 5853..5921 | 14.4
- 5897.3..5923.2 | 15.4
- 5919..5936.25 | 16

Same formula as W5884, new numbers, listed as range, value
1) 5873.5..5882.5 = 15.9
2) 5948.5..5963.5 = 16.2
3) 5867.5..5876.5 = 16.3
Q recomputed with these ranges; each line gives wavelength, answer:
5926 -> 16.16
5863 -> 15.51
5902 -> 15.57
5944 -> 16.25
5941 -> 16.11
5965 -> 16.12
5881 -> 15.48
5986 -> 15.6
